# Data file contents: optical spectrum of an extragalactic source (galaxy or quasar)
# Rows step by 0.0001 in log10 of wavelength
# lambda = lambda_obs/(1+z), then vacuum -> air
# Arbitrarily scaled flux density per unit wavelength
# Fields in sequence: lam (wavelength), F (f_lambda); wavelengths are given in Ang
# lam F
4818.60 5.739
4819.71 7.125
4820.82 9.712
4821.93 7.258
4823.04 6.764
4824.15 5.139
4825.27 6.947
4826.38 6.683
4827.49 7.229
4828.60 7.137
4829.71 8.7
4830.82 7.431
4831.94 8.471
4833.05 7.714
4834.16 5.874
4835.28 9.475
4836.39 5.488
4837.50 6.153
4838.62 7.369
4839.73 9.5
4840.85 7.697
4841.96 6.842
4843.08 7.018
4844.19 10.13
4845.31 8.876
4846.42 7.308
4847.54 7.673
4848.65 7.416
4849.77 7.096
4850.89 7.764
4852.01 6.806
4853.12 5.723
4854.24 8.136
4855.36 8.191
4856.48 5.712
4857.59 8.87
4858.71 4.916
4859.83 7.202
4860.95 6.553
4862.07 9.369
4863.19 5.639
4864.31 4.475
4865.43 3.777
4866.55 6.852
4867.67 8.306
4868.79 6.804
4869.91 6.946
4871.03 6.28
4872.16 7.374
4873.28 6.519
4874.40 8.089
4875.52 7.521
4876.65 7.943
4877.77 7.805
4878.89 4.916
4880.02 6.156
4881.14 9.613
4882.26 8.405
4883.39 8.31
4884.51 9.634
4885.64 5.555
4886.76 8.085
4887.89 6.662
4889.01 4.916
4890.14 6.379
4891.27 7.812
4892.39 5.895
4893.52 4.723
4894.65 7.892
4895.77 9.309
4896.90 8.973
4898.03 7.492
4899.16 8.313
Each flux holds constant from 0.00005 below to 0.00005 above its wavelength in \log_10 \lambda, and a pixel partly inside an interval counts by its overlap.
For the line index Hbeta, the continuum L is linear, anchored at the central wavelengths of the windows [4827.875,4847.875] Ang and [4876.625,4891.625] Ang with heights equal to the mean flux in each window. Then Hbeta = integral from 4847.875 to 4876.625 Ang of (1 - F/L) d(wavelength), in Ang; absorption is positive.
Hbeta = 2.1 Ang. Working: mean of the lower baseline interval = 7.71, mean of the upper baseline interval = 7.27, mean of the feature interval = 6.92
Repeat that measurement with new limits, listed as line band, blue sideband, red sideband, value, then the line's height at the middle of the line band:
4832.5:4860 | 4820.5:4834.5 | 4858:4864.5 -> -2.15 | 6.86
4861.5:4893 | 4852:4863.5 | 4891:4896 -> -0.01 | 7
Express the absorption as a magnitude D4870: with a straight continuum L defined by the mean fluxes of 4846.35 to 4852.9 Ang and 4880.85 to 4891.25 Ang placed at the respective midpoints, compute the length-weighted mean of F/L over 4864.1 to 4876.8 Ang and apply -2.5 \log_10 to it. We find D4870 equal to 0.09 mag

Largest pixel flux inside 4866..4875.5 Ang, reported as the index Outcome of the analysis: 8.306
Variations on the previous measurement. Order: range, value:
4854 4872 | 9.369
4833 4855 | 10.13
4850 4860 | 8.87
